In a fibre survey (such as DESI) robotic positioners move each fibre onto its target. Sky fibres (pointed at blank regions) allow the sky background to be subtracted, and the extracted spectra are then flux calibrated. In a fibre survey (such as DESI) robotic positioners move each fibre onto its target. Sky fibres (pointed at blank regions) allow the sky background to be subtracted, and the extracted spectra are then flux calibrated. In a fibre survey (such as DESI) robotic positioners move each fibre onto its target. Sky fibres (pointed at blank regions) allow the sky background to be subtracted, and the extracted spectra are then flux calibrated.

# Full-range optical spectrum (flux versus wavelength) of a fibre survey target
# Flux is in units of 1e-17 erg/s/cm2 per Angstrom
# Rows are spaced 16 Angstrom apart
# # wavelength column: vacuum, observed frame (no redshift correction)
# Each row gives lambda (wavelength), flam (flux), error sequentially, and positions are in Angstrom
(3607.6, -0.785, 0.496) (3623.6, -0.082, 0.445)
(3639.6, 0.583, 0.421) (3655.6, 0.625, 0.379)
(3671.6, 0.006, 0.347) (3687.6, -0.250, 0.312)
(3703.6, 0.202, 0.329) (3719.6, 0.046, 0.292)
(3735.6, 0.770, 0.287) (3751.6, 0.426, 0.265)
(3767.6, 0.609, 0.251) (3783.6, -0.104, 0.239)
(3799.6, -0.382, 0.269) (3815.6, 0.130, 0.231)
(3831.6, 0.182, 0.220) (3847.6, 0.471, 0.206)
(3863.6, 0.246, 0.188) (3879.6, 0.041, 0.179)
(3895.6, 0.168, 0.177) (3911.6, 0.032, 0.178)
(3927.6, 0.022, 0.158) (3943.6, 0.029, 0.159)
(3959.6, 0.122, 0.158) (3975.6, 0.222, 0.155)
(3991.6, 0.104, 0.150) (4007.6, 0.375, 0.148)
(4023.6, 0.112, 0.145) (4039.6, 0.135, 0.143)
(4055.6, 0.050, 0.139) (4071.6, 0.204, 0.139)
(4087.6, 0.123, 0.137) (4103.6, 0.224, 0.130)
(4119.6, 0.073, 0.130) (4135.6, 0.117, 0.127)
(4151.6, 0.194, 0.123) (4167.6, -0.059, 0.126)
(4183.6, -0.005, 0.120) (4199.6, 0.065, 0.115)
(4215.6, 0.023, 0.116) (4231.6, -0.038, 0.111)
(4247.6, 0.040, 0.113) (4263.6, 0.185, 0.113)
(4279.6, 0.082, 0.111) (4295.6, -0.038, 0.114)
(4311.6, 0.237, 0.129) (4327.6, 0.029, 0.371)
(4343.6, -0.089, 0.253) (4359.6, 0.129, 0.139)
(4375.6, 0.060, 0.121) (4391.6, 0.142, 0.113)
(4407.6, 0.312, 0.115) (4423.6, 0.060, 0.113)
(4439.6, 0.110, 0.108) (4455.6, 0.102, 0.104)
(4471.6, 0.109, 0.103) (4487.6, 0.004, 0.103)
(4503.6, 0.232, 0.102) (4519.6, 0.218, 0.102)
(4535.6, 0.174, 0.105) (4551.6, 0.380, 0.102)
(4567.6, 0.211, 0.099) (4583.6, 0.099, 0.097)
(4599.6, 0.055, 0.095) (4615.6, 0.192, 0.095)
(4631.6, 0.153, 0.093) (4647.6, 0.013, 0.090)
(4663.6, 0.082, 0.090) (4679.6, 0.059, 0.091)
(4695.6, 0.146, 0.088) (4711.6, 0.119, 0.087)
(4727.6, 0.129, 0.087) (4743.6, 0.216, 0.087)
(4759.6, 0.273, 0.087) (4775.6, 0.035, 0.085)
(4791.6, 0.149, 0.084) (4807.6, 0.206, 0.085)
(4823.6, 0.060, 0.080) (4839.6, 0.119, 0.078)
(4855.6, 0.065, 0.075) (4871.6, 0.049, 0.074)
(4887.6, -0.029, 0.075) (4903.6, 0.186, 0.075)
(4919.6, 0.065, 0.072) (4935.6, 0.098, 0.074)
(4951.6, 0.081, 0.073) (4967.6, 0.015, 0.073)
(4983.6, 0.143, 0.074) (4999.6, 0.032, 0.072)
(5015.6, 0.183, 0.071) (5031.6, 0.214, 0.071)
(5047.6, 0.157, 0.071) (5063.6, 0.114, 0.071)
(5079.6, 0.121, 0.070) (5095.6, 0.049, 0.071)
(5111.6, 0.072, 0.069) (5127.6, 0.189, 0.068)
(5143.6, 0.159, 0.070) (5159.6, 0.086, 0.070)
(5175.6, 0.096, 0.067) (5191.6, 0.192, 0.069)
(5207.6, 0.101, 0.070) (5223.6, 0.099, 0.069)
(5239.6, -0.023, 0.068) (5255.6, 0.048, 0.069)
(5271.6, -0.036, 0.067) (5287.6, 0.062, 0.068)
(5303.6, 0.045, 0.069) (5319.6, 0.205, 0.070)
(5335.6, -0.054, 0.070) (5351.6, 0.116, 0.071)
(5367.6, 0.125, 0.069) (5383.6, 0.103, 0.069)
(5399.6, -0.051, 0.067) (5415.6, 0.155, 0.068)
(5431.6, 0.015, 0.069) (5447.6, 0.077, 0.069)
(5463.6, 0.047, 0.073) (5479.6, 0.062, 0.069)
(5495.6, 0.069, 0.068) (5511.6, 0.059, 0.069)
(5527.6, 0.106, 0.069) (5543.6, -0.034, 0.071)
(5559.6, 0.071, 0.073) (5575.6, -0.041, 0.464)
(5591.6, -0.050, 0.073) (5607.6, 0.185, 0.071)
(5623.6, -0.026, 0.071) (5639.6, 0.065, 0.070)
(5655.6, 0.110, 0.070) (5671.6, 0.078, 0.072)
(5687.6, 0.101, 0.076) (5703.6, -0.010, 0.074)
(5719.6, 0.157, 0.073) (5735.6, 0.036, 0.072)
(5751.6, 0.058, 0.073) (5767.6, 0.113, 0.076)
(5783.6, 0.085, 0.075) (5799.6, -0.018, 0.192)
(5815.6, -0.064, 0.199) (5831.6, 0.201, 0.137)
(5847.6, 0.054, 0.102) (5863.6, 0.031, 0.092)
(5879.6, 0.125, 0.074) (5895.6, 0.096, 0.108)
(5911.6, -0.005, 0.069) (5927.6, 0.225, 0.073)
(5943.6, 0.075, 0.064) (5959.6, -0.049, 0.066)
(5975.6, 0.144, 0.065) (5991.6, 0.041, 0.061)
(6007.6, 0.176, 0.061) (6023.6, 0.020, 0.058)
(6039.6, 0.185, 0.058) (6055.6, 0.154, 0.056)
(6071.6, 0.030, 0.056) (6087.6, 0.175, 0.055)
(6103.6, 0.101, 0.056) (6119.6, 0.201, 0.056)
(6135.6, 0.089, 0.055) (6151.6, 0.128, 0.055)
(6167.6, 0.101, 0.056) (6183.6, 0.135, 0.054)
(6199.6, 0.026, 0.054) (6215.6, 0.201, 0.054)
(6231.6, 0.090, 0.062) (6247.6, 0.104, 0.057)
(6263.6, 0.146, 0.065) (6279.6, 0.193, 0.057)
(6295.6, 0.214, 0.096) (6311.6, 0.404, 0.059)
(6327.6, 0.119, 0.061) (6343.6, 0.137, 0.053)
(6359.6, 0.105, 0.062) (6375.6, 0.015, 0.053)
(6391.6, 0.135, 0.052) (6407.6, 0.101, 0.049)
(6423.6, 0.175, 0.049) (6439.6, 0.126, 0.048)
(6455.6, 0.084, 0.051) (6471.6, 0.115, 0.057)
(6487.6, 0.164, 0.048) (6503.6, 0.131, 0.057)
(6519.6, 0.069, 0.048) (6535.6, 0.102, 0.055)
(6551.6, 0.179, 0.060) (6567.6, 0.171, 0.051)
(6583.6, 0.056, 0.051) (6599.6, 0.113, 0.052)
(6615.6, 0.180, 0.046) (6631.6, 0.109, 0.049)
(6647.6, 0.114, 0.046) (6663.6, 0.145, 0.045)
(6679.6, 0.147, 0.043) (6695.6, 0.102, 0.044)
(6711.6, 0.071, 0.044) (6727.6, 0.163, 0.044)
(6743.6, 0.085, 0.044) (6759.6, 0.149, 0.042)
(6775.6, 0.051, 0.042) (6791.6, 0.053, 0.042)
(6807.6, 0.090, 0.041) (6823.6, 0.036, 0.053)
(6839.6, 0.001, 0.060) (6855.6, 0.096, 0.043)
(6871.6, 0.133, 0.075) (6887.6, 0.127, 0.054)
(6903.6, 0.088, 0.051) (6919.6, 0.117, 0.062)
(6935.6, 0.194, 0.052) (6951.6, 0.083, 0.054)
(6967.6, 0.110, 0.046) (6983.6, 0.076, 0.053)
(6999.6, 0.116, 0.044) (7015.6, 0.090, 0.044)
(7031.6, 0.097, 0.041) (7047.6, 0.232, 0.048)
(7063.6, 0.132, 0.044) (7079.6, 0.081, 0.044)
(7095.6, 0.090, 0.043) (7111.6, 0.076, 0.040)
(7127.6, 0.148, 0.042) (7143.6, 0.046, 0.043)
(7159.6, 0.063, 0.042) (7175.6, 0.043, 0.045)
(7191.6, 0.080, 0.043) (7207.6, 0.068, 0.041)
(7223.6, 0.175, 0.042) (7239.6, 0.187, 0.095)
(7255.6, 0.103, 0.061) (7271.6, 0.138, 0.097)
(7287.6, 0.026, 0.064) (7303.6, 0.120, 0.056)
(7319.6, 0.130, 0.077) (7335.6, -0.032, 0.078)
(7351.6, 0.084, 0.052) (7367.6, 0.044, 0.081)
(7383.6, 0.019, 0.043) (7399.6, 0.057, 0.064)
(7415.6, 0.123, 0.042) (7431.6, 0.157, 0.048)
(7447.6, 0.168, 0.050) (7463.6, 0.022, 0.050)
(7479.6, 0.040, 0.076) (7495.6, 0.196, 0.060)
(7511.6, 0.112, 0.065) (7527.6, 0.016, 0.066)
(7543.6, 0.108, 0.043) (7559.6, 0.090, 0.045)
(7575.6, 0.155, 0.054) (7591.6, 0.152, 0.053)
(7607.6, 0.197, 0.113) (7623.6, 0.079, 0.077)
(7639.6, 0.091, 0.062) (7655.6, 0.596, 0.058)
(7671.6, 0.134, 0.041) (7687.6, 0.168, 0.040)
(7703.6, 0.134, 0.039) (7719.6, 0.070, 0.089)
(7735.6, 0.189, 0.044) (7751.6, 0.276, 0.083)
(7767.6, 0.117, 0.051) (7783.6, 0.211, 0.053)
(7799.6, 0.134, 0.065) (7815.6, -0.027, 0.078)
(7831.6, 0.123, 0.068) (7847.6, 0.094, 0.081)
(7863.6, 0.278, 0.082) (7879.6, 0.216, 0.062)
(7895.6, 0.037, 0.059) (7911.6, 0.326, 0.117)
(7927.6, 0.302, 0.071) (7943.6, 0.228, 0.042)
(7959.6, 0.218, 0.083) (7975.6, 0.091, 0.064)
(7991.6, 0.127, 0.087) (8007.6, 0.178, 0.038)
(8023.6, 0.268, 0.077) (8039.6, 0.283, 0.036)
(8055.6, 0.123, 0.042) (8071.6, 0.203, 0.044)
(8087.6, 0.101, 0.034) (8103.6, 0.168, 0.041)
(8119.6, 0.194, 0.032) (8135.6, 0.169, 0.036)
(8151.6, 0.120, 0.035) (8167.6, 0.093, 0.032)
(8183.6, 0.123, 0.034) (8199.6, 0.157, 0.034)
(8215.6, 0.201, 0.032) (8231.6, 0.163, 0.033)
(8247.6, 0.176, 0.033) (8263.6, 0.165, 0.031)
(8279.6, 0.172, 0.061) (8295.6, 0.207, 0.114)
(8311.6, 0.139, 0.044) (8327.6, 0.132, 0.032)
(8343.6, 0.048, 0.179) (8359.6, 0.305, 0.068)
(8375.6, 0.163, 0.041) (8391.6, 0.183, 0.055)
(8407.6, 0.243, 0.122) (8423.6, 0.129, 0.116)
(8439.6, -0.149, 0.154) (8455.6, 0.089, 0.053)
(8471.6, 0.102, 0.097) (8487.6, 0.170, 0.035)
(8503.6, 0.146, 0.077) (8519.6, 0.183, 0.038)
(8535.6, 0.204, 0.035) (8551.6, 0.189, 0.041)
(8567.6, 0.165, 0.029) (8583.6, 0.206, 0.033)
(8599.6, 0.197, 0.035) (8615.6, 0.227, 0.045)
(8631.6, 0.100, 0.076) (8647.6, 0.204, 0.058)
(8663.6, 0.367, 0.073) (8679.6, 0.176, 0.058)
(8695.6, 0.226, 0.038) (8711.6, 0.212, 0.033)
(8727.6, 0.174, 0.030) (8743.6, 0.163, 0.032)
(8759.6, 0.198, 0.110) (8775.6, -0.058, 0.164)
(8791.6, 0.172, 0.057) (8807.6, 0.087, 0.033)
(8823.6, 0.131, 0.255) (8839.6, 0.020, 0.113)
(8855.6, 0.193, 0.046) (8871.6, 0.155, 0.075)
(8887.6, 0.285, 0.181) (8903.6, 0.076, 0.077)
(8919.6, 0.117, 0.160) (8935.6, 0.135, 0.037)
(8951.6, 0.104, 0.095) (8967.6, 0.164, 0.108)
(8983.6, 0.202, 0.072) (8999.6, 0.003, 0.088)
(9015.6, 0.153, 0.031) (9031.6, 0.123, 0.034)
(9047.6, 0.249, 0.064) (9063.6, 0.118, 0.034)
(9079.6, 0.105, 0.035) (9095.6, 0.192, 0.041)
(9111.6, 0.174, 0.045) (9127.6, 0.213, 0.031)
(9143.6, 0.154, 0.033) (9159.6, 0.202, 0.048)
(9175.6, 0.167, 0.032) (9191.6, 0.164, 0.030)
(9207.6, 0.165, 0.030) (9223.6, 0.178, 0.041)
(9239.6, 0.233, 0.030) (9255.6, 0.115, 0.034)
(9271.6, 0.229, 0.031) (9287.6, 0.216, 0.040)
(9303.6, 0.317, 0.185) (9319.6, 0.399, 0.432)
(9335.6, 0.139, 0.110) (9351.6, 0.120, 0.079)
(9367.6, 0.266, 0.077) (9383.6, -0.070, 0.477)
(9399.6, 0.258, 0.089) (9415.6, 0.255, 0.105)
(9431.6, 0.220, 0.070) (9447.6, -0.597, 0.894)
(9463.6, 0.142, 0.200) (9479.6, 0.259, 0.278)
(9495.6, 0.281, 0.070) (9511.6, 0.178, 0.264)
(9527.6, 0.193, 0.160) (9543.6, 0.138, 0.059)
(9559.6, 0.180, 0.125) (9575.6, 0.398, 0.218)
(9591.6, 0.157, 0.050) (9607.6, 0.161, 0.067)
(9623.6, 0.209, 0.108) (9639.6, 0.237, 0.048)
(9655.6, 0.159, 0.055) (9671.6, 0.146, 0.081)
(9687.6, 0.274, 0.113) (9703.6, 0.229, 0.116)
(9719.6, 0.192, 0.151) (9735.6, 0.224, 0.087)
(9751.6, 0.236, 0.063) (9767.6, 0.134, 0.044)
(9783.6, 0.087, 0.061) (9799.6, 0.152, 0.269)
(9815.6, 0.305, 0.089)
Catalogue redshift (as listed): 1.054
